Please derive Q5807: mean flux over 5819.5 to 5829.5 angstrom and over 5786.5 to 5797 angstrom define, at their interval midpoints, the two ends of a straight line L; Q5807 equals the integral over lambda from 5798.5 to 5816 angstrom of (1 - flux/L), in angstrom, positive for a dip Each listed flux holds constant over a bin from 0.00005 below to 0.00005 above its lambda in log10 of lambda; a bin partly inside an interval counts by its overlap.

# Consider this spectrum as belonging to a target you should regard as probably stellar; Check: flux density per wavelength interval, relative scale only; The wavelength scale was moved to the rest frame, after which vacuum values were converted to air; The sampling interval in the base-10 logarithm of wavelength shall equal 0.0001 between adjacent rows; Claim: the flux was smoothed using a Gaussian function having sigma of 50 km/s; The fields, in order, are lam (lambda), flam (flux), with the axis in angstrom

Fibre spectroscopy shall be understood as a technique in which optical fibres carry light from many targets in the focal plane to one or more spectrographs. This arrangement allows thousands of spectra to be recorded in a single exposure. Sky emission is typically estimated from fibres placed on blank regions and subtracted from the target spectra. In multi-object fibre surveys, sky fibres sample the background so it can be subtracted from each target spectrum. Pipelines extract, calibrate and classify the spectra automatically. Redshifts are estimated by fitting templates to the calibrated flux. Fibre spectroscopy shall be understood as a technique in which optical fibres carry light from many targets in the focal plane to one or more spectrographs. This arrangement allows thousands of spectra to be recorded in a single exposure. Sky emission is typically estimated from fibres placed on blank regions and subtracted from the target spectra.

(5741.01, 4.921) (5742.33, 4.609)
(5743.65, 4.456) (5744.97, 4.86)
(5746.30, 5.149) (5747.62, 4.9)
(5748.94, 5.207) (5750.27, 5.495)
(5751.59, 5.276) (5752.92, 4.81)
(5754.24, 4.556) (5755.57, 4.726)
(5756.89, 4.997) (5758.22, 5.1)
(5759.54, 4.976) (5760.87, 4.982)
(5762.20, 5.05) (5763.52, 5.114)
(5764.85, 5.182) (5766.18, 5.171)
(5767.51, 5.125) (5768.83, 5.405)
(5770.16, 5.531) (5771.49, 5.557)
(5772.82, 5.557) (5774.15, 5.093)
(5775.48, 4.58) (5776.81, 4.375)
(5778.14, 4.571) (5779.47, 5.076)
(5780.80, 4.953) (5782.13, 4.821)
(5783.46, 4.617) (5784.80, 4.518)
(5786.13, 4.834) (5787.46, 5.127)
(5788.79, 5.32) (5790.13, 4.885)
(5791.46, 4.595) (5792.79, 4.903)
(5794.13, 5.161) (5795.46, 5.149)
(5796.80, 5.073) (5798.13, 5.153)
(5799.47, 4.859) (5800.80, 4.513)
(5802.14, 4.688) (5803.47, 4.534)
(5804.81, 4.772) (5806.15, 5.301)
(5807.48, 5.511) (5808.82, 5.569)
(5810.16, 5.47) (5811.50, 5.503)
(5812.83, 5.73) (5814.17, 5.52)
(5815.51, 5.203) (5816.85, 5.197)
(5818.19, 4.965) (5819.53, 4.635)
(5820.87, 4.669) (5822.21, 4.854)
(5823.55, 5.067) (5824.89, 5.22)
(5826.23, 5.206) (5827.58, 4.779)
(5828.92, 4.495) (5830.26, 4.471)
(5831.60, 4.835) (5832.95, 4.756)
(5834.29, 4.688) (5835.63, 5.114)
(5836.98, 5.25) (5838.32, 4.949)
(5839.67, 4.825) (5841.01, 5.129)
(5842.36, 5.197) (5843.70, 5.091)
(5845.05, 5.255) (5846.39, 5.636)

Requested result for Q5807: -0.76 angstrom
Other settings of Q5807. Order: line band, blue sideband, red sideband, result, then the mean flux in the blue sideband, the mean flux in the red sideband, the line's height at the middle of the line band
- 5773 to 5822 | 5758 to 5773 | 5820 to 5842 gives 0.7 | 5.22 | 4.89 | 5.06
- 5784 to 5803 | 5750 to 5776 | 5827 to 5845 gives 0.4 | 5.11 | 4.9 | 5.03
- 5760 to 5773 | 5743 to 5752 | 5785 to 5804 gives -0.7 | 5.04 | 4.91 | 4.99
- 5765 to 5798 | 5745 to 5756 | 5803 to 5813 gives 1.0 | 5.01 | 5.29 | 5.16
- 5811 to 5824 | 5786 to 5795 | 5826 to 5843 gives -0.5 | 4.99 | 4.89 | 4.93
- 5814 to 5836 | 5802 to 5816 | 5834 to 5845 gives 1.1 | 5.28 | 5.05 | 5.16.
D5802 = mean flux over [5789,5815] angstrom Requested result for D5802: 5.1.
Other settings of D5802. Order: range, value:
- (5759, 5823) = 5.04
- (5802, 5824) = 5.14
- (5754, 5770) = 5.06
